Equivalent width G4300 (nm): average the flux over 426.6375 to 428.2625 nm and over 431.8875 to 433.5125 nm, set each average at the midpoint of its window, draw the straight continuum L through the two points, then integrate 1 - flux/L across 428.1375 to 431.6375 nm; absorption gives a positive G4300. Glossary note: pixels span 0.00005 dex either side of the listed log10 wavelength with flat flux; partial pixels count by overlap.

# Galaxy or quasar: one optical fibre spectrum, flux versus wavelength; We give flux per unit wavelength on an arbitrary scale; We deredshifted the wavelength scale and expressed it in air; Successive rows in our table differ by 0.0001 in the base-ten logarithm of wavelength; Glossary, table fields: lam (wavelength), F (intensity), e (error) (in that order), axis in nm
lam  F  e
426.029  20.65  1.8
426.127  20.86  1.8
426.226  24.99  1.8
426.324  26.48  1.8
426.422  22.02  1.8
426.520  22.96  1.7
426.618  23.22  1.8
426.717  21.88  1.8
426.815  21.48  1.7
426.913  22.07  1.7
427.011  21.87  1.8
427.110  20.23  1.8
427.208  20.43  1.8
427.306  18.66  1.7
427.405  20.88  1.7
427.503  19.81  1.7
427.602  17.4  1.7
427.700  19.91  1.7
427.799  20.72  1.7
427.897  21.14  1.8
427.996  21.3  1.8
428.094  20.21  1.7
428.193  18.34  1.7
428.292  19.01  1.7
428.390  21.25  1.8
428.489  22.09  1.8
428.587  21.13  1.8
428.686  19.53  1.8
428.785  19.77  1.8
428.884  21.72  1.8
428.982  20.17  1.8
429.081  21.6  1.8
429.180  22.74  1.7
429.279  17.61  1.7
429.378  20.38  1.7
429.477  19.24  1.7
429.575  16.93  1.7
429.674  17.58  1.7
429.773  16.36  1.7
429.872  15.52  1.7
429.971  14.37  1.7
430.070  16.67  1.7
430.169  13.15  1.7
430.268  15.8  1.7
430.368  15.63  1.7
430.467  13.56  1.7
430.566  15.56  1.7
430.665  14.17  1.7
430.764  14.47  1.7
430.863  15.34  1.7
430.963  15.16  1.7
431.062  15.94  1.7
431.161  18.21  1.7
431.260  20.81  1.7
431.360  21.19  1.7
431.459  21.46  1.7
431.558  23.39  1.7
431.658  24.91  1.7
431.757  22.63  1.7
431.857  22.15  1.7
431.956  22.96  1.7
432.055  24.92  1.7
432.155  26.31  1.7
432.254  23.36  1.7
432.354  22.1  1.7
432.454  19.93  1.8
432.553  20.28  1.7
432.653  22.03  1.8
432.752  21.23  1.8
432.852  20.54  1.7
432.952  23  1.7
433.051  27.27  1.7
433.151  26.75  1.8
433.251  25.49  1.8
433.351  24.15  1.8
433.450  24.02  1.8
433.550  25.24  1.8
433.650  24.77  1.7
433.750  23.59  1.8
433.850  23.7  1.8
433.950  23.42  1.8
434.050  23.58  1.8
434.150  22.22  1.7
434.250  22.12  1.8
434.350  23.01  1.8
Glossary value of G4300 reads 0.57 nm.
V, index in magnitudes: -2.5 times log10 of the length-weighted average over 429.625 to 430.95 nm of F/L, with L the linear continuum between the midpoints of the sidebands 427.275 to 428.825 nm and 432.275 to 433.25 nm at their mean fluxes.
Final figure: 0.366 mag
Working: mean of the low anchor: 20.1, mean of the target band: 15.2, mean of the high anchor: 22.7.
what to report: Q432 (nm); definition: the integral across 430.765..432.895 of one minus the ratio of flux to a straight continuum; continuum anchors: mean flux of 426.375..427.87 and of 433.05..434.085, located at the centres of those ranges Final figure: 0.23 nm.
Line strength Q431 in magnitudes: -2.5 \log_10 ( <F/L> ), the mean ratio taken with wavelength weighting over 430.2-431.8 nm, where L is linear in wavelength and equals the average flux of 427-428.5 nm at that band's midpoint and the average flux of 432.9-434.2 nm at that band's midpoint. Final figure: 0.249 mag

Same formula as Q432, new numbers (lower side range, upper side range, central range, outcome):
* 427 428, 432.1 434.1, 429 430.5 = 0.29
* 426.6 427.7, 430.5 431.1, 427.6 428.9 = -0.10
